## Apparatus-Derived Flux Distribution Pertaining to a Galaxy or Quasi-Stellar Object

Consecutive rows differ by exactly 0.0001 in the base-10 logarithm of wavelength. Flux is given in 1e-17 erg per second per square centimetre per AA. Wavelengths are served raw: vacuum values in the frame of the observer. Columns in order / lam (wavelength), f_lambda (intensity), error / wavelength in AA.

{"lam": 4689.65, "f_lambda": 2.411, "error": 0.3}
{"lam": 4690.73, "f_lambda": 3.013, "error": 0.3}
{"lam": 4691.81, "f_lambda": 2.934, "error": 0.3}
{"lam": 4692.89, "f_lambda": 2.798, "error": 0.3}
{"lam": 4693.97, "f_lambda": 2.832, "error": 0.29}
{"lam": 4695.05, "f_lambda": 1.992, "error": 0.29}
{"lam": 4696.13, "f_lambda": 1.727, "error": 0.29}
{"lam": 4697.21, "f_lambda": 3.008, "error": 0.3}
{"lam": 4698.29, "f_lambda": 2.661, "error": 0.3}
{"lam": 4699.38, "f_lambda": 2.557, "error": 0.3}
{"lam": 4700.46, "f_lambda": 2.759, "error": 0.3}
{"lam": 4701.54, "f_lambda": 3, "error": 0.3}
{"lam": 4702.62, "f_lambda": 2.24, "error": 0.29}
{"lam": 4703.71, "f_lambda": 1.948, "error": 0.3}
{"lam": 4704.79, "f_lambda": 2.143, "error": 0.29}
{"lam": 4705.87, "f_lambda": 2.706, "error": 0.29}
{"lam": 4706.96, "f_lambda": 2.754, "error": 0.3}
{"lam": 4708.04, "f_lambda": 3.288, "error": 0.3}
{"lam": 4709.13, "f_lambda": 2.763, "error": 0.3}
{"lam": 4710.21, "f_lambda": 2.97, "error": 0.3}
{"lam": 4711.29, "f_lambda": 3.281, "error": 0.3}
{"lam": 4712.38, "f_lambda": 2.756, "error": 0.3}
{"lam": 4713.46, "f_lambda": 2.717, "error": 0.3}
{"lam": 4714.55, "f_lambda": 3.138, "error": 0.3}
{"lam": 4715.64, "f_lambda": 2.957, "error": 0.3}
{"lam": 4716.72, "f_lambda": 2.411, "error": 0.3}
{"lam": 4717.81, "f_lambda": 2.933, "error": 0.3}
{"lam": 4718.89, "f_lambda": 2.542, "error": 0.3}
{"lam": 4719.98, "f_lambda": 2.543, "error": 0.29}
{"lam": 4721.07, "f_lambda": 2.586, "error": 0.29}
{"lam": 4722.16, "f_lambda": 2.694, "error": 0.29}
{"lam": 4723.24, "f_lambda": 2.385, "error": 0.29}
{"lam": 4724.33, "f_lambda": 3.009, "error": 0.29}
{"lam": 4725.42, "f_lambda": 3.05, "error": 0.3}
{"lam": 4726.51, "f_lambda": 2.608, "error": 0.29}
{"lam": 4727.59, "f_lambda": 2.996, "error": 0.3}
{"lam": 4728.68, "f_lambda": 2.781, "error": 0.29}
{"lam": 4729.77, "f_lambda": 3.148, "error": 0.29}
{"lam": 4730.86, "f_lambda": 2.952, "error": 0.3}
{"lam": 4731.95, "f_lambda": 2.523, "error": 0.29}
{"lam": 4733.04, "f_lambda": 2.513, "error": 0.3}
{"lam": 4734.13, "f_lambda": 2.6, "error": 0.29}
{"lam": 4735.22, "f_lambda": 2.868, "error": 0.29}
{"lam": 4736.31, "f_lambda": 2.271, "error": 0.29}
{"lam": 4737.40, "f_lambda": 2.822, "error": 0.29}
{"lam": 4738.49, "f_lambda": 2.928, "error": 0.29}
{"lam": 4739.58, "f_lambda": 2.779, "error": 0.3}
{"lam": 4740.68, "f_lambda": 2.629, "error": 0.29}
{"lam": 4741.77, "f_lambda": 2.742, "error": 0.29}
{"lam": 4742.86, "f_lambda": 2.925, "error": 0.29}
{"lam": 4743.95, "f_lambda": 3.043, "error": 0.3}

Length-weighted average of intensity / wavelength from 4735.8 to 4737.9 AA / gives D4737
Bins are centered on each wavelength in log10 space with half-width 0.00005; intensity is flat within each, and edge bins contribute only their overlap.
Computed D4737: 2.55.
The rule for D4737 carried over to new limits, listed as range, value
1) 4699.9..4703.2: 2.66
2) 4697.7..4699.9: 2.61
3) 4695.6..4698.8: 2.47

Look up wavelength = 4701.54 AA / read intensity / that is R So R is 3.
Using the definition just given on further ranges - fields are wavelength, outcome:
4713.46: 2.717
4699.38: 2.557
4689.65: 2.411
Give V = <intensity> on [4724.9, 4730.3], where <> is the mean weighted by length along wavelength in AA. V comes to 2.92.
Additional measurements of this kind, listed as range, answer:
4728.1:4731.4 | 2.96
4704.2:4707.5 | 2.53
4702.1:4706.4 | 2.26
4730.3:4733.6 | 2.66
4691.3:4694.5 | 2.86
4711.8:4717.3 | 2.8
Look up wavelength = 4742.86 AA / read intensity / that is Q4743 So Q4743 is 2.925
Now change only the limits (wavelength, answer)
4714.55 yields 3.138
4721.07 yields 2.586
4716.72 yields 2.411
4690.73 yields 3.013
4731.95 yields 2.523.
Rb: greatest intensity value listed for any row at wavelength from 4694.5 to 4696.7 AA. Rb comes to 1.992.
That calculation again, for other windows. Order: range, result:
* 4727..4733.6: 3.148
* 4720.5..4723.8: 2.694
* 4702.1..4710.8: 3.288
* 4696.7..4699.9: 3.008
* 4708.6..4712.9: 3.281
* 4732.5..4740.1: 2.928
